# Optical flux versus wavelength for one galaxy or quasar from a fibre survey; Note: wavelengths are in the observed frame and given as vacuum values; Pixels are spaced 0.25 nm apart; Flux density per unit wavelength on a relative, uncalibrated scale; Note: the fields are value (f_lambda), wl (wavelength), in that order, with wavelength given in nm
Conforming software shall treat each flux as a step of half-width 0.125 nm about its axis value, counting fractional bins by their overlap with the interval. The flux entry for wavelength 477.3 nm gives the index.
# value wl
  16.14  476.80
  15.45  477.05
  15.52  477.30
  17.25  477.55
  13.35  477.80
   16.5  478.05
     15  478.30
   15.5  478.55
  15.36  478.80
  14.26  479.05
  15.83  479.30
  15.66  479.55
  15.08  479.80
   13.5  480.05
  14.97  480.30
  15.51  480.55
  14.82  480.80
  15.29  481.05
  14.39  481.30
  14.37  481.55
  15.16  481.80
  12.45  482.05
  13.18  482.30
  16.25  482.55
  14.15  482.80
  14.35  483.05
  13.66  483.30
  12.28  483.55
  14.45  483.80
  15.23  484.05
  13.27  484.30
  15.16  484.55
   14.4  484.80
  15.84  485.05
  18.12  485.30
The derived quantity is 15.52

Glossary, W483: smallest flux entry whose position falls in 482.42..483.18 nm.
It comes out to 14.15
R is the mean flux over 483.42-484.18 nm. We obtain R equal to 14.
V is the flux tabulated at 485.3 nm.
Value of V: 18.12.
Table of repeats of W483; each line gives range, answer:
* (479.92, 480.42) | 13.5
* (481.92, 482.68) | 12.45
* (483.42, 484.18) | 12.28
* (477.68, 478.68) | 13.35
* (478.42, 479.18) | 14.26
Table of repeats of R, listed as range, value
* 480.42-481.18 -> 15.2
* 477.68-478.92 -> 15.1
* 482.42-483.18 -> 14.9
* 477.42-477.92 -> 15.3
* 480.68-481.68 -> 14.7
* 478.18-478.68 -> 15.3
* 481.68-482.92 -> 14.2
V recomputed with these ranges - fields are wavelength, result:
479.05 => 14.26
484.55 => 15.16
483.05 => 14.35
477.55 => 17.25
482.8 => 14.15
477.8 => 13.35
